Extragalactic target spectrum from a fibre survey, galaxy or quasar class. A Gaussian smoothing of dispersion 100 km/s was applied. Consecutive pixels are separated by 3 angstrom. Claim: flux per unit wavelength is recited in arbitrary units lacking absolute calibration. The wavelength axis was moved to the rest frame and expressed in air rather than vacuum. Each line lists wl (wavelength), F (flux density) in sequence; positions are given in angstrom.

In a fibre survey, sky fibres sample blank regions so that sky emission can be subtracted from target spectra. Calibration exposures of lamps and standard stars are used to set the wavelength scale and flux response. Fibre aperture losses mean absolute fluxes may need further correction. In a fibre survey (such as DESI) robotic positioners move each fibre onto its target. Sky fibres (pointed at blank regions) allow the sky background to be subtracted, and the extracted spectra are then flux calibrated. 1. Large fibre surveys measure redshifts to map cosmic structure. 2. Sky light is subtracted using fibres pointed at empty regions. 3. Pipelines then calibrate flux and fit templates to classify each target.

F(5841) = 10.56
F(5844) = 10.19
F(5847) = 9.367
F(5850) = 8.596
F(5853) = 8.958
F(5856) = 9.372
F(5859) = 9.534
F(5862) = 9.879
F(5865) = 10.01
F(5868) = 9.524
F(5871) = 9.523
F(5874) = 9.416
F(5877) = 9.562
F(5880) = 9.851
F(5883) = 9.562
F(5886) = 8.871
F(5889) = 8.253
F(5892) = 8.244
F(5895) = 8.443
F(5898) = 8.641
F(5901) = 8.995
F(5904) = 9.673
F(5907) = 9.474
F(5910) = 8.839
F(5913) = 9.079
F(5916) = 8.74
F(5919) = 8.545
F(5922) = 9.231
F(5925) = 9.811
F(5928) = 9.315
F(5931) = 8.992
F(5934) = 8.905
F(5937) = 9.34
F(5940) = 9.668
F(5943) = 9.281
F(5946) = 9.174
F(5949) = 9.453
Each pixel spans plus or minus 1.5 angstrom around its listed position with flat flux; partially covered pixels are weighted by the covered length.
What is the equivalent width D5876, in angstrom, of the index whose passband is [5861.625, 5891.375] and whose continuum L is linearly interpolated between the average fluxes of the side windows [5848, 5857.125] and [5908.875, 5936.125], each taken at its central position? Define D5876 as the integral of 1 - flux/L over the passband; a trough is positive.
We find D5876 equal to -1.3 angstrom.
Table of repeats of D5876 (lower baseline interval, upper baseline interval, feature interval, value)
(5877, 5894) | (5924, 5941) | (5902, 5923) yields 0.2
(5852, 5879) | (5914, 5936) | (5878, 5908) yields 1.1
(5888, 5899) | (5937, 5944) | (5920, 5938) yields -0.1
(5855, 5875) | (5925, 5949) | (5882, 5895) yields 1.2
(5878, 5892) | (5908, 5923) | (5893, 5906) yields 0.1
